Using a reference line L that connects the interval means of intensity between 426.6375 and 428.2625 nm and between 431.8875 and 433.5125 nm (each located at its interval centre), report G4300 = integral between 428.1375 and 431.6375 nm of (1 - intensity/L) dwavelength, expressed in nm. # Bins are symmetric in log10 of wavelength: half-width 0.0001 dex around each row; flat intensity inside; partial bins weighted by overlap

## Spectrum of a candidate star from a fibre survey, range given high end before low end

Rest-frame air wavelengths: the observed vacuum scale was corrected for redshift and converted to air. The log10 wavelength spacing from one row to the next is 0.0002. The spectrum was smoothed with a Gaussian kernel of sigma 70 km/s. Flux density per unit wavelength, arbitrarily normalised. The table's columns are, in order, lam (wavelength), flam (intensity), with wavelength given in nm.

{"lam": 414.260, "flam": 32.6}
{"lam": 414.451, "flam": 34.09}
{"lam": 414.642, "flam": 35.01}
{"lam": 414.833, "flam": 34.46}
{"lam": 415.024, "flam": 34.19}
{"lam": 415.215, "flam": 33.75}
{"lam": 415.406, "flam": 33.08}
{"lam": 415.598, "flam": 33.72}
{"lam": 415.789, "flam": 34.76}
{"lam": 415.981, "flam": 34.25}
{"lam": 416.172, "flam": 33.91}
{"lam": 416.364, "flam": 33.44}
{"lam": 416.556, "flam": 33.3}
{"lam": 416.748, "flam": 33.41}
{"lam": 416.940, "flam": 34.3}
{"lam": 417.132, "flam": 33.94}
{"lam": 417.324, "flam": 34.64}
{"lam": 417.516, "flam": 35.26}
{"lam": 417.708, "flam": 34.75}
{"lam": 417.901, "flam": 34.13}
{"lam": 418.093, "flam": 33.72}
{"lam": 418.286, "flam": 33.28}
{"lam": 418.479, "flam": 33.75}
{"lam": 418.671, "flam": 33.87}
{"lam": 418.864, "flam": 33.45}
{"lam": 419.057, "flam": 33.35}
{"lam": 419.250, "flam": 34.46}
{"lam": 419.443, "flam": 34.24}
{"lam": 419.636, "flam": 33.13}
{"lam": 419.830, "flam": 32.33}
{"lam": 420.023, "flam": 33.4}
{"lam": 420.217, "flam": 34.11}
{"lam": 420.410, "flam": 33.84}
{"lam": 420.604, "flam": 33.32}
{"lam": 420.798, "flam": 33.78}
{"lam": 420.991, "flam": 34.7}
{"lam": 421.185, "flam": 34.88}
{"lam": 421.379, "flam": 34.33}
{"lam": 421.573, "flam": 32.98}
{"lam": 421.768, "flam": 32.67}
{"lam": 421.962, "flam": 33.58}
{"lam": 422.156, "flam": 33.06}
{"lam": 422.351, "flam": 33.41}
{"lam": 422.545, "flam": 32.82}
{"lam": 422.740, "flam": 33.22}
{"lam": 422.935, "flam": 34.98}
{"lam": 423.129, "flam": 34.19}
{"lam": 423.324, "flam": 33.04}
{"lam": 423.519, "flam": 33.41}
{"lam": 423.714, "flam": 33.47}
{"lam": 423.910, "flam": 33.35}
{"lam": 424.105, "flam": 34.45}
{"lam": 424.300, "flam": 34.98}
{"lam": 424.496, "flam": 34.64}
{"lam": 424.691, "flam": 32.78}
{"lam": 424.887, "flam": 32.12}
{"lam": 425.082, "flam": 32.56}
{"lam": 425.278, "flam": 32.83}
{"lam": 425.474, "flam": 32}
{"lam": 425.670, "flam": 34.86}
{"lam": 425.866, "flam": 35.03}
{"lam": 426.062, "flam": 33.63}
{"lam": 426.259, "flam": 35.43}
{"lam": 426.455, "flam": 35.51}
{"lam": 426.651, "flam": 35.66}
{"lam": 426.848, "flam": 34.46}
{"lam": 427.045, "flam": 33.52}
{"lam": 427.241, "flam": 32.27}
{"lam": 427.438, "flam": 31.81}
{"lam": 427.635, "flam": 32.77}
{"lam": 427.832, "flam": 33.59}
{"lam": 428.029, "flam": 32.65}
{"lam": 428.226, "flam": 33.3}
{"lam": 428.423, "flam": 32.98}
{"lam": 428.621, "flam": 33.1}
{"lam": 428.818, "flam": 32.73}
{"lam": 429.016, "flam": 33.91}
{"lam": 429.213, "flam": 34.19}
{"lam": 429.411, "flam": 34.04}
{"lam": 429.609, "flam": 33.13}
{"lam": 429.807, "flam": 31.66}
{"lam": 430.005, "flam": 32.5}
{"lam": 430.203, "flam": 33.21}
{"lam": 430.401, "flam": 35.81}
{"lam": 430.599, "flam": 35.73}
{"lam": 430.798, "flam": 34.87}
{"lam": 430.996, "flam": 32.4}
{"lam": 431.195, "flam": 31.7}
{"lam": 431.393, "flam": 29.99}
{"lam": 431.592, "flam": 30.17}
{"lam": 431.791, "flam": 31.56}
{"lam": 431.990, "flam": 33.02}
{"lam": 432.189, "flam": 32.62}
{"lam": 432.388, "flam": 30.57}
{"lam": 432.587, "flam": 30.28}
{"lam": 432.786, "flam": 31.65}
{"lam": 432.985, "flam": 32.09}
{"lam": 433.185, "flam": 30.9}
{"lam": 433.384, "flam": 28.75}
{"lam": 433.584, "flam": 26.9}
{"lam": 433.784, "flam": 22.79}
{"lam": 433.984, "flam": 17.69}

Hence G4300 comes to -0.093 nm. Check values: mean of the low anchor 33.2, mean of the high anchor 31.2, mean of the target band 33.1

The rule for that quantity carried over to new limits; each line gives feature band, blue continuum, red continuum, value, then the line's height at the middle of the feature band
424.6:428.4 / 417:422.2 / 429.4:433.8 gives -0.11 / 32.6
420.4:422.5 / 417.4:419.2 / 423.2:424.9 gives 0.01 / 33.8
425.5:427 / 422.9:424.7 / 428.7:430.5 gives -0.04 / 33.8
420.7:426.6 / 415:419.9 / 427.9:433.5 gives -0.10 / 33.2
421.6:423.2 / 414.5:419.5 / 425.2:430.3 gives 0.01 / 33.8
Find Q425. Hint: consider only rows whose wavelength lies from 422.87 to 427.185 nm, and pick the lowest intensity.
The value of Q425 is 32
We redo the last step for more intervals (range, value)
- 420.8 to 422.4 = 32.67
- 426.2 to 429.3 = 31.81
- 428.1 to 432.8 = 29.99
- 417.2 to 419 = 33.28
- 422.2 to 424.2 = 32.82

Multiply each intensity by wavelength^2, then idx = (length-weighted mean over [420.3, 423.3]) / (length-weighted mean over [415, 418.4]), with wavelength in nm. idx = 1.02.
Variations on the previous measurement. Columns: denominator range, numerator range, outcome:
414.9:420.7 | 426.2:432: 1.04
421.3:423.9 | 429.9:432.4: 1.02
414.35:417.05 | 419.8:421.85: 1.02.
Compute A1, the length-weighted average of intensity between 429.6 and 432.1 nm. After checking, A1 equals 32.7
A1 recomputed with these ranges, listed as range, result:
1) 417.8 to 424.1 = 33.6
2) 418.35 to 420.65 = 33.6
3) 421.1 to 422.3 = 33.5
